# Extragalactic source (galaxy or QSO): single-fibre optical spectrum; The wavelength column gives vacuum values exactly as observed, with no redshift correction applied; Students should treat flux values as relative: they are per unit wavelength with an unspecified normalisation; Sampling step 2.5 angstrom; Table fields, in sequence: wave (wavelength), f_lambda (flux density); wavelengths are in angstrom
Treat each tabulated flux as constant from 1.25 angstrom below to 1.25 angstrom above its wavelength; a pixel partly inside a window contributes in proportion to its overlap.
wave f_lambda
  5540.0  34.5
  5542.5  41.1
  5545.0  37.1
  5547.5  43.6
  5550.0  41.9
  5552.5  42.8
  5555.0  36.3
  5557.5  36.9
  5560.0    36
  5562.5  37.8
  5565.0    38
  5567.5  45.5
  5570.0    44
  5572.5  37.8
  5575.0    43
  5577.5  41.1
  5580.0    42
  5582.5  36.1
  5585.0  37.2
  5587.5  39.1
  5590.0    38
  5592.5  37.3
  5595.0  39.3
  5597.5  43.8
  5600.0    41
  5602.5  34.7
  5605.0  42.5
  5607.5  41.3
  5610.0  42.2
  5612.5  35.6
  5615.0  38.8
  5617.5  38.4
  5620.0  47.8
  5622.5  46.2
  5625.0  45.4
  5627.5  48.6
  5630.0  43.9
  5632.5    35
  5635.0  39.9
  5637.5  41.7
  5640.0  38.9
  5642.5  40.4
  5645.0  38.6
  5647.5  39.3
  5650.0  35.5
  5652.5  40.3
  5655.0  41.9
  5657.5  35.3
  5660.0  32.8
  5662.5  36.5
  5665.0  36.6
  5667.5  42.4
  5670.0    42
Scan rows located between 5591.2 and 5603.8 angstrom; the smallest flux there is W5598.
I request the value 34.7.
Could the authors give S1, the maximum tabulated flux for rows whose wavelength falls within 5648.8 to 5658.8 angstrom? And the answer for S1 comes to 41.9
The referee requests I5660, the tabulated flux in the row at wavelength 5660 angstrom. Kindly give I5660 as 32.8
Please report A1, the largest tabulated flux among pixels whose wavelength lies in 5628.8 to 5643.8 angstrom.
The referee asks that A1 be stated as 43.9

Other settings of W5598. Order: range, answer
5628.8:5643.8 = 35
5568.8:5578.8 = 37.8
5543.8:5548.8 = 37.1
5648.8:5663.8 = 32.8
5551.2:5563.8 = 36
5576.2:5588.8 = 36.1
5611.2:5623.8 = 35.6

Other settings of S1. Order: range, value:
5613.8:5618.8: 38.8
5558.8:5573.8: 45.5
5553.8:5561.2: 36.9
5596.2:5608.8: 43.8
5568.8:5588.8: 44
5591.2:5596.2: 39.3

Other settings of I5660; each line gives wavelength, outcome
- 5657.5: 35.3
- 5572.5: 37.8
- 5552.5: 42.8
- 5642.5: 40.4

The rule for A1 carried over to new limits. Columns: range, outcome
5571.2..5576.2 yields 43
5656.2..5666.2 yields 36.6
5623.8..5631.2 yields 48.6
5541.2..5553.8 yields 43.6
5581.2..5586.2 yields 37.2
